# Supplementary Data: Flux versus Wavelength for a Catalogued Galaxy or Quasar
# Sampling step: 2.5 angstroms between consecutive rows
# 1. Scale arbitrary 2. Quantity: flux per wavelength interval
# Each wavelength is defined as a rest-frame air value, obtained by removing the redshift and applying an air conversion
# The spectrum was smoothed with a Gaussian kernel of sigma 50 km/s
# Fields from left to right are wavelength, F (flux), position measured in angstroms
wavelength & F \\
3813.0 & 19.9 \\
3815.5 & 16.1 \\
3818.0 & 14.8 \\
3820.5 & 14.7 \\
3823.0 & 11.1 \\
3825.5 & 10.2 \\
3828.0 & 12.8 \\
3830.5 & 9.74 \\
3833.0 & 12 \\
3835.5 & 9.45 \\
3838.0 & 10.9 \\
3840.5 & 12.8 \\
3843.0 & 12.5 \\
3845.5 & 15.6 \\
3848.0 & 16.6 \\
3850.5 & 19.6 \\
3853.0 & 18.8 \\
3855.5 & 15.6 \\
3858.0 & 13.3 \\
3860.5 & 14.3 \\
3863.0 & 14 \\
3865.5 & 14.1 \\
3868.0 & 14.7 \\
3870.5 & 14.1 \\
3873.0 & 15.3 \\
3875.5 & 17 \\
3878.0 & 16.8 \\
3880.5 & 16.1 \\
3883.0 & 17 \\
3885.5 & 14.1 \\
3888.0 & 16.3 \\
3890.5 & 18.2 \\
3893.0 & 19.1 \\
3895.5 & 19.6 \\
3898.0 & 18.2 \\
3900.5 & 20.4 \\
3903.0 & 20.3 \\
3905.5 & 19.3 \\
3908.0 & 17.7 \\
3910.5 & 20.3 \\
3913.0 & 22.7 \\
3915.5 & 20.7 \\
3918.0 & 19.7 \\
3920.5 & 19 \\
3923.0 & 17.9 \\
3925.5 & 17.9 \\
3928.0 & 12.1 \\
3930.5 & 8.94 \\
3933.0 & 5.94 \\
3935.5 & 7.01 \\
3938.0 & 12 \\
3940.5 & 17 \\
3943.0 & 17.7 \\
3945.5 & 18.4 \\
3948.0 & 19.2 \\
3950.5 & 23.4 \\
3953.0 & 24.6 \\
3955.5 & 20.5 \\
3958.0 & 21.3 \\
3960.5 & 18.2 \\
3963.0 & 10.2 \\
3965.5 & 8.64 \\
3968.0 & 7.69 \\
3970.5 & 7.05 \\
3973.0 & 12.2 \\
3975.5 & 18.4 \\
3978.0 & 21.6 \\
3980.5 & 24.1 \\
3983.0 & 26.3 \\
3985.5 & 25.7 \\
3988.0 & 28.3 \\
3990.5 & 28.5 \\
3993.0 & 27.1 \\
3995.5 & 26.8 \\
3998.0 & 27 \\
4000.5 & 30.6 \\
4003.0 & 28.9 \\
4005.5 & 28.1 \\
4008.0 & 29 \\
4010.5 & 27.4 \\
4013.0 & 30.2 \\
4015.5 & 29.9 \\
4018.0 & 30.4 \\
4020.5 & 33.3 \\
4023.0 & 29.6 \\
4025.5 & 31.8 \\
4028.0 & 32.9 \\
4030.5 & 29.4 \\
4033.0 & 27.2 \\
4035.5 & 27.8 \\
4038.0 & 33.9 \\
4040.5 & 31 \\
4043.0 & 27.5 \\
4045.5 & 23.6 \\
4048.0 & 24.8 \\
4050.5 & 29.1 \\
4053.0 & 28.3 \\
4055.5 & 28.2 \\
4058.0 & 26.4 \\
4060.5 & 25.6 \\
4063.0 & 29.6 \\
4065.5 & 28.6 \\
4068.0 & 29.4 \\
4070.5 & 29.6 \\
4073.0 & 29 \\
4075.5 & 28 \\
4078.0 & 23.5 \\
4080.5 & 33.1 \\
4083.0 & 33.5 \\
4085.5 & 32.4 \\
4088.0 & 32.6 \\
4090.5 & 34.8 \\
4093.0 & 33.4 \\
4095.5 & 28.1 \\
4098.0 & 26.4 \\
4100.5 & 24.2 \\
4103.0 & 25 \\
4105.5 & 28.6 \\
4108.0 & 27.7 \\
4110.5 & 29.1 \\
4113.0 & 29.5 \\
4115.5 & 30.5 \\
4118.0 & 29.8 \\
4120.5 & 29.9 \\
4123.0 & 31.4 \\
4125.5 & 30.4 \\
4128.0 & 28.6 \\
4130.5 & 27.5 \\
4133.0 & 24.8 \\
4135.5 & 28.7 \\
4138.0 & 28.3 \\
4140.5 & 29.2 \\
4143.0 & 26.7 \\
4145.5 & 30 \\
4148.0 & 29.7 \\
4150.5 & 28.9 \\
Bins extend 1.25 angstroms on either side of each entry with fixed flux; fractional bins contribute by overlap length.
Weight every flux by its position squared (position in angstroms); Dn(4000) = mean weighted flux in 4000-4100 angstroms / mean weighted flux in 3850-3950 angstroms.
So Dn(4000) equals 1.9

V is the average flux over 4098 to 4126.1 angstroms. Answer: 28.6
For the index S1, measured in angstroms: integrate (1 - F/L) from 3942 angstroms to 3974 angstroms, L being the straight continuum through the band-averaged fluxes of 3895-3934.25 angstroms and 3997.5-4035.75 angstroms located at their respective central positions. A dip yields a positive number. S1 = 8.9 angstroms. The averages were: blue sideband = 17.5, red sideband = 29.7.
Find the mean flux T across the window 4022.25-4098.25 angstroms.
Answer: 29.4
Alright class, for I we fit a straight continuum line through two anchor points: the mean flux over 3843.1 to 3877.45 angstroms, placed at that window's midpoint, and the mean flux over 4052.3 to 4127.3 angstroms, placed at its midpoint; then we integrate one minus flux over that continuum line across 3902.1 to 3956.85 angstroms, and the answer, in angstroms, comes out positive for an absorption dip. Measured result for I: 6.2 angstroms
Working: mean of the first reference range 15.5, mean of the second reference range 29.2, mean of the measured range 17.4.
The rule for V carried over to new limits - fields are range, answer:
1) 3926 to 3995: 17.6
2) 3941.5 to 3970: 17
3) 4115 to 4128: 30.2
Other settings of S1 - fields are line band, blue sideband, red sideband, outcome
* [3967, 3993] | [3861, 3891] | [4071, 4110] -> 2.27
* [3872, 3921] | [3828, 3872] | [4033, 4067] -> -3.19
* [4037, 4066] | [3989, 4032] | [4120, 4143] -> 1.17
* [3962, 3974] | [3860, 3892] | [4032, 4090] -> 7.10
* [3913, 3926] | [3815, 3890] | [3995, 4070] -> 0.19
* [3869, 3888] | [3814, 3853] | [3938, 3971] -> -1.55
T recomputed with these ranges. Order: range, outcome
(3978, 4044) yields 28.8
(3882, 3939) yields 16.7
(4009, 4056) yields 29.3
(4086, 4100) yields 30.8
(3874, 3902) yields 17.5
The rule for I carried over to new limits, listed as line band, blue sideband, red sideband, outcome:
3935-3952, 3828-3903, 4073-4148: 2.52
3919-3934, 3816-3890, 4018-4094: 4.47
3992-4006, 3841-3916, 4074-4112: -2.43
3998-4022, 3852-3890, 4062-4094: -3.75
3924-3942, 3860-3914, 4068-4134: 7.36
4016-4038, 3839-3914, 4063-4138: -4.69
